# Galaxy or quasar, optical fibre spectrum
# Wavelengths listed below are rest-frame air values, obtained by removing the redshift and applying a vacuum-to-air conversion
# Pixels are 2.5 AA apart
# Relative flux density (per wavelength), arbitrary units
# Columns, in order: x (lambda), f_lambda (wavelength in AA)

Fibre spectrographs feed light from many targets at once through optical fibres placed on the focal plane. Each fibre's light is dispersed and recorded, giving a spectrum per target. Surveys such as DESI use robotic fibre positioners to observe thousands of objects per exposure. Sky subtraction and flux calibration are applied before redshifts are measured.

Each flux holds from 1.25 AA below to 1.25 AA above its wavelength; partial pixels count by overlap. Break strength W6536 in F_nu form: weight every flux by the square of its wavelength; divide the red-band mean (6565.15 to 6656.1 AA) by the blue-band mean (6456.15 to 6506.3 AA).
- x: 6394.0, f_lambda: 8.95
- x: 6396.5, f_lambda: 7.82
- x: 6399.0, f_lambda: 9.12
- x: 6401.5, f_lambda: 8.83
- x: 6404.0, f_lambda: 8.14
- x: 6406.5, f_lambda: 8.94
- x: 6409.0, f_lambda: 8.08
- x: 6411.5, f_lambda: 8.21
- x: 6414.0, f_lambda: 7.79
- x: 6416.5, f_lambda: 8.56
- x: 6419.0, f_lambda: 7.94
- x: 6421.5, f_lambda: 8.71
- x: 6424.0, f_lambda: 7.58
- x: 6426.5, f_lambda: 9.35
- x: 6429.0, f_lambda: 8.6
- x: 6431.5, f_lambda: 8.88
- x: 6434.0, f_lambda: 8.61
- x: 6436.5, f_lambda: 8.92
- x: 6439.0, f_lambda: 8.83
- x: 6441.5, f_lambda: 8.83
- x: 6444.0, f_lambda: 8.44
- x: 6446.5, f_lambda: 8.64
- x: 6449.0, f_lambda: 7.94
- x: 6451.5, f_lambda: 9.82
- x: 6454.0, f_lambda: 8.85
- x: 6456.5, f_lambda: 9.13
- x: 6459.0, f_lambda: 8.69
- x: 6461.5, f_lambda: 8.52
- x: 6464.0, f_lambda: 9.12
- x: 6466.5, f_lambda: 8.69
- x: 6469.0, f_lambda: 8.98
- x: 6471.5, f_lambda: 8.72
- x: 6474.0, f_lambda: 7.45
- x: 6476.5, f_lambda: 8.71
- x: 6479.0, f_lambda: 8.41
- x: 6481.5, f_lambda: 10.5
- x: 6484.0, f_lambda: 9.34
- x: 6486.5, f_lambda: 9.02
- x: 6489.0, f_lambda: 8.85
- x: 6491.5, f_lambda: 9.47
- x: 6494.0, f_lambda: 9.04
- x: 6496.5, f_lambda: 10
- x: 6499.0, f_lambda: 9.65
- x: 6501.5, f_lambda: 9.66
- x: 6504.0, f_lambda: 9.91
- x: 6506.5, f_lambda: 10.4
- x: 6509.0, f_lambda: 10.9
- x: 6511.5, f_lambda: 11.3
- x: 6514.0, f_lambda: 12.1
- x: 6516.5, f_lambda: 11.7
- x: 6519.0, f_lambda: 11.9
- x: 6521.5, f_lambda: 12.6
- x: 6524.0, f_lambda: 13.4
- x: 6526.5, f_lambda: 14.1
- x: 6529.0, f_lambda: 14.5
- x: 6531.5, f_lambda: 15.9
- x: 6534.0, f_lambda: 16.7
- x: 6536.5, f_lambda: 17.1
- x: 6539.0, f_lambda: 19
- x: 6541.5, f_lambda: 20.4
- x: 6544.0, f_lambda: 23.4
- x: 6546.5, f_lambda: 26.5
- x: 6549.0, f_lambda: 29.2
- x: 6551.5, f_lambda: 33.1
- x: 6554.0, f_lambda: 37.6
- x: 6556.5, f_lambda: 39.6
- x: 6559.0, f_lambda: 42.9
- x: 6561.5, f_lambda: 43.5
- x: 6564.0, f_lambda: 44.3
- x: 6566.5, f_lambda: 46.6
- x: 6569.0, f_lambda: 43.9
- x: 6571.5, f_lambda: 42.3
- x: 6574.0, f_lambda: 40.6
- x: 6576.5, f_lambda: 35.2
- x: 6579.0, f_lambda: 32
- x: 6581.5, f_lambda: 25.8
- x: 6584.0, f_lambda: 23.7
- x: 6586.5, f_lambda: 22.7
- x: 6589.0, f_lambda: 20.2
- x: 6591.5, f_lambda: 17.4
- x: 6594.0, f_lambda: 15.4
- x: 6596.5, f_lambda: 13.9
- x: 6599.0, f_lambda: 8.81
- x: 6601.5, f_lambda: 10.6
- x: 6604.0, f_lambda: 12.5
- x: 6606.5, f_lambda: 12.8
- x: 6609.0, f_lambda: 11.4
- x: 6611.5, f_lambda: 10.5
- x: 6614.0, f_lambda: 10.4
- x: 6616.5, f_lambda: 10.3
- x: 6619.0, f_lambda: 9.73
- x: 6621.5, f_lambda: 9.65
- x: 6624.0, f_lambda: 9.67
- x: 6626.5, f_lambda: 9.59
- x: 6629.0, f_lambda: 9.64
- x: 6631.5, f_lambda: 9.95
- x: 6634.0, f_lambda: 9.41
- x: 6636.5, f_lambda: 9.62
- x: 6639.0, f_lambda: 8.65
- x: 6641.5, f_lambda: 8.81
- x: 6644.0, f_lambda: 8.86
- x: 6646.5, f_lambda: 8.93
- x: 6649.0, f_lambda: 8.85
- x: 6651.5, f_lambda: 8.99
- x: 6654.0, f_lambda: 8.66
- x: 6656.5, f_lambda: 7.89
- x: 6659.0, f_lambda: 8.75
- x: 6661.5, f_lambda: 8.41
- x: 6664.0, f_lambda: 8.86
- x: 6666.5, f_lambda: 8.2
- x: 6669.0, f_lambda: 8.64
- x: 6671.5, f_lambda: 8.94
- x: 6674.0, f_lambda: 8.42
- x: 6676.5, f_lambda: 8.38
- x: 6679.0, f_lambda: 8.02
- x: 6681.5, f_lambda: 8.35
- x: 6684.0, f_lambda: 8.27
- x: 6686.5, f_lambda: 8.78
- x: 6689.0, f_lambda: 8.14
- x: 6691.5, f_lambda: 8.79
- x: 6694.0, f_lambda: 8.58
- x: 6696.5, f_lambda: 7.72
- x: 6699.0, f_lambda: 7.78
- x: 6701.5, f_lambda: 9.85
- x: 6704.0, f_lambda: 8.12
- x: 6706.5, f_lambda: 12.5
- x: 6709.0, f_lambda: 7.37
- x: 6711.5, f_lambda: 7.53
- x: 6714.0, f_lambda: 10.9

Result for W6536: 1.91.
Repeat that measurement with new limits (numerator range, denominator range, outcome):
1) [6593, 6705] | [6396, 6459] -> 1.17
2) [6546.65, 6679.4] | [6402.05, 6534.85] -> 1.94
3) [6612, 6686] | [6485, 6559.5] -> 0.55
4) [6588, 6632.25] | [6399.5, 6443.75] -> 1.46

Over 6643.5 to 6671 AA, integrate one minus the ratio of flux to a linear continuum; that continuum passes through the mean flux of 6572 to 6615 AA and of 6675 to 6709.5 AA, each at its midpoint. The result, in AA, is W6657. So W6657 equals 8.40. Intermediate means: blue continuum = 19.5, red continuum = 8.64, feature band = 8.64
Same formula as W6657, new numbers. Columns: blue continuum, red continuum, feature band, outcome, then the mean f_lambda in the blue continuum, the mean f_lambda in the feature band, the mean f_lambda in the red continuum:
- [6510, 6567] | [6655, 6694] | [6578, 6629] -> 6.95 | 23.9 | 14.6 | 8.46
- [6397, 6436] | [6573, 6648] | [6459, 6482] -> 3.39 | 8.48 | 8.73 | 14.8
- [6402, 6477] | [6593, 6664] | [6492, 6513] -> -2.44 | 8.59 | 10.1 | 9.98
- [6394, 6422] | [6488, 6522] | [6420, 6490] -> 4.57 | 8.39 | 8.79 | 10.5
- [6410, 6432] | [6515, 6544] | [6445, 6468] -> 4.05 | 8.38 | 8.82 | 15.5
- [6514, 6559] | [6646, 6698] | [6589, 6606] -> 2.20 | 21.3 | 13.6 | 8.49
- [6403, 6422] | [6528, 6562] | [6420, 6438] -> 3.24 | 8.28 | 8.66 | 26.8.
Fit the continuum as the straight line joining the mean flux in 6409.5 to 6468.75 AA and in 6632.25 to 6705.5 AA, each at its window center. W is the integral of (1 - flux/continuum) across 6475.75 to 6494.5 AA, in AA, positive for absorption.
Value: -1.2 AA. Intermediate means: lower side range 8.64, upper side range 8.63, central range 9.18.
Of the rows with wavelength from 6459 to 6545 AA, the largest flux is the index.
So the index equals 23.4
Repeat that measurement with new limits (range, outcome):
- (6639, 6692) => 8.99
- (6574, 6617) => 40.6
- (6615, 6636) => 10.3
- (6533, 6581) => 46.6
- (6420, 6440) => 9.35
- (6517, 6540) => 19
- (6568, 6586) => 43.9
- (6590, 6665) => 17.4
